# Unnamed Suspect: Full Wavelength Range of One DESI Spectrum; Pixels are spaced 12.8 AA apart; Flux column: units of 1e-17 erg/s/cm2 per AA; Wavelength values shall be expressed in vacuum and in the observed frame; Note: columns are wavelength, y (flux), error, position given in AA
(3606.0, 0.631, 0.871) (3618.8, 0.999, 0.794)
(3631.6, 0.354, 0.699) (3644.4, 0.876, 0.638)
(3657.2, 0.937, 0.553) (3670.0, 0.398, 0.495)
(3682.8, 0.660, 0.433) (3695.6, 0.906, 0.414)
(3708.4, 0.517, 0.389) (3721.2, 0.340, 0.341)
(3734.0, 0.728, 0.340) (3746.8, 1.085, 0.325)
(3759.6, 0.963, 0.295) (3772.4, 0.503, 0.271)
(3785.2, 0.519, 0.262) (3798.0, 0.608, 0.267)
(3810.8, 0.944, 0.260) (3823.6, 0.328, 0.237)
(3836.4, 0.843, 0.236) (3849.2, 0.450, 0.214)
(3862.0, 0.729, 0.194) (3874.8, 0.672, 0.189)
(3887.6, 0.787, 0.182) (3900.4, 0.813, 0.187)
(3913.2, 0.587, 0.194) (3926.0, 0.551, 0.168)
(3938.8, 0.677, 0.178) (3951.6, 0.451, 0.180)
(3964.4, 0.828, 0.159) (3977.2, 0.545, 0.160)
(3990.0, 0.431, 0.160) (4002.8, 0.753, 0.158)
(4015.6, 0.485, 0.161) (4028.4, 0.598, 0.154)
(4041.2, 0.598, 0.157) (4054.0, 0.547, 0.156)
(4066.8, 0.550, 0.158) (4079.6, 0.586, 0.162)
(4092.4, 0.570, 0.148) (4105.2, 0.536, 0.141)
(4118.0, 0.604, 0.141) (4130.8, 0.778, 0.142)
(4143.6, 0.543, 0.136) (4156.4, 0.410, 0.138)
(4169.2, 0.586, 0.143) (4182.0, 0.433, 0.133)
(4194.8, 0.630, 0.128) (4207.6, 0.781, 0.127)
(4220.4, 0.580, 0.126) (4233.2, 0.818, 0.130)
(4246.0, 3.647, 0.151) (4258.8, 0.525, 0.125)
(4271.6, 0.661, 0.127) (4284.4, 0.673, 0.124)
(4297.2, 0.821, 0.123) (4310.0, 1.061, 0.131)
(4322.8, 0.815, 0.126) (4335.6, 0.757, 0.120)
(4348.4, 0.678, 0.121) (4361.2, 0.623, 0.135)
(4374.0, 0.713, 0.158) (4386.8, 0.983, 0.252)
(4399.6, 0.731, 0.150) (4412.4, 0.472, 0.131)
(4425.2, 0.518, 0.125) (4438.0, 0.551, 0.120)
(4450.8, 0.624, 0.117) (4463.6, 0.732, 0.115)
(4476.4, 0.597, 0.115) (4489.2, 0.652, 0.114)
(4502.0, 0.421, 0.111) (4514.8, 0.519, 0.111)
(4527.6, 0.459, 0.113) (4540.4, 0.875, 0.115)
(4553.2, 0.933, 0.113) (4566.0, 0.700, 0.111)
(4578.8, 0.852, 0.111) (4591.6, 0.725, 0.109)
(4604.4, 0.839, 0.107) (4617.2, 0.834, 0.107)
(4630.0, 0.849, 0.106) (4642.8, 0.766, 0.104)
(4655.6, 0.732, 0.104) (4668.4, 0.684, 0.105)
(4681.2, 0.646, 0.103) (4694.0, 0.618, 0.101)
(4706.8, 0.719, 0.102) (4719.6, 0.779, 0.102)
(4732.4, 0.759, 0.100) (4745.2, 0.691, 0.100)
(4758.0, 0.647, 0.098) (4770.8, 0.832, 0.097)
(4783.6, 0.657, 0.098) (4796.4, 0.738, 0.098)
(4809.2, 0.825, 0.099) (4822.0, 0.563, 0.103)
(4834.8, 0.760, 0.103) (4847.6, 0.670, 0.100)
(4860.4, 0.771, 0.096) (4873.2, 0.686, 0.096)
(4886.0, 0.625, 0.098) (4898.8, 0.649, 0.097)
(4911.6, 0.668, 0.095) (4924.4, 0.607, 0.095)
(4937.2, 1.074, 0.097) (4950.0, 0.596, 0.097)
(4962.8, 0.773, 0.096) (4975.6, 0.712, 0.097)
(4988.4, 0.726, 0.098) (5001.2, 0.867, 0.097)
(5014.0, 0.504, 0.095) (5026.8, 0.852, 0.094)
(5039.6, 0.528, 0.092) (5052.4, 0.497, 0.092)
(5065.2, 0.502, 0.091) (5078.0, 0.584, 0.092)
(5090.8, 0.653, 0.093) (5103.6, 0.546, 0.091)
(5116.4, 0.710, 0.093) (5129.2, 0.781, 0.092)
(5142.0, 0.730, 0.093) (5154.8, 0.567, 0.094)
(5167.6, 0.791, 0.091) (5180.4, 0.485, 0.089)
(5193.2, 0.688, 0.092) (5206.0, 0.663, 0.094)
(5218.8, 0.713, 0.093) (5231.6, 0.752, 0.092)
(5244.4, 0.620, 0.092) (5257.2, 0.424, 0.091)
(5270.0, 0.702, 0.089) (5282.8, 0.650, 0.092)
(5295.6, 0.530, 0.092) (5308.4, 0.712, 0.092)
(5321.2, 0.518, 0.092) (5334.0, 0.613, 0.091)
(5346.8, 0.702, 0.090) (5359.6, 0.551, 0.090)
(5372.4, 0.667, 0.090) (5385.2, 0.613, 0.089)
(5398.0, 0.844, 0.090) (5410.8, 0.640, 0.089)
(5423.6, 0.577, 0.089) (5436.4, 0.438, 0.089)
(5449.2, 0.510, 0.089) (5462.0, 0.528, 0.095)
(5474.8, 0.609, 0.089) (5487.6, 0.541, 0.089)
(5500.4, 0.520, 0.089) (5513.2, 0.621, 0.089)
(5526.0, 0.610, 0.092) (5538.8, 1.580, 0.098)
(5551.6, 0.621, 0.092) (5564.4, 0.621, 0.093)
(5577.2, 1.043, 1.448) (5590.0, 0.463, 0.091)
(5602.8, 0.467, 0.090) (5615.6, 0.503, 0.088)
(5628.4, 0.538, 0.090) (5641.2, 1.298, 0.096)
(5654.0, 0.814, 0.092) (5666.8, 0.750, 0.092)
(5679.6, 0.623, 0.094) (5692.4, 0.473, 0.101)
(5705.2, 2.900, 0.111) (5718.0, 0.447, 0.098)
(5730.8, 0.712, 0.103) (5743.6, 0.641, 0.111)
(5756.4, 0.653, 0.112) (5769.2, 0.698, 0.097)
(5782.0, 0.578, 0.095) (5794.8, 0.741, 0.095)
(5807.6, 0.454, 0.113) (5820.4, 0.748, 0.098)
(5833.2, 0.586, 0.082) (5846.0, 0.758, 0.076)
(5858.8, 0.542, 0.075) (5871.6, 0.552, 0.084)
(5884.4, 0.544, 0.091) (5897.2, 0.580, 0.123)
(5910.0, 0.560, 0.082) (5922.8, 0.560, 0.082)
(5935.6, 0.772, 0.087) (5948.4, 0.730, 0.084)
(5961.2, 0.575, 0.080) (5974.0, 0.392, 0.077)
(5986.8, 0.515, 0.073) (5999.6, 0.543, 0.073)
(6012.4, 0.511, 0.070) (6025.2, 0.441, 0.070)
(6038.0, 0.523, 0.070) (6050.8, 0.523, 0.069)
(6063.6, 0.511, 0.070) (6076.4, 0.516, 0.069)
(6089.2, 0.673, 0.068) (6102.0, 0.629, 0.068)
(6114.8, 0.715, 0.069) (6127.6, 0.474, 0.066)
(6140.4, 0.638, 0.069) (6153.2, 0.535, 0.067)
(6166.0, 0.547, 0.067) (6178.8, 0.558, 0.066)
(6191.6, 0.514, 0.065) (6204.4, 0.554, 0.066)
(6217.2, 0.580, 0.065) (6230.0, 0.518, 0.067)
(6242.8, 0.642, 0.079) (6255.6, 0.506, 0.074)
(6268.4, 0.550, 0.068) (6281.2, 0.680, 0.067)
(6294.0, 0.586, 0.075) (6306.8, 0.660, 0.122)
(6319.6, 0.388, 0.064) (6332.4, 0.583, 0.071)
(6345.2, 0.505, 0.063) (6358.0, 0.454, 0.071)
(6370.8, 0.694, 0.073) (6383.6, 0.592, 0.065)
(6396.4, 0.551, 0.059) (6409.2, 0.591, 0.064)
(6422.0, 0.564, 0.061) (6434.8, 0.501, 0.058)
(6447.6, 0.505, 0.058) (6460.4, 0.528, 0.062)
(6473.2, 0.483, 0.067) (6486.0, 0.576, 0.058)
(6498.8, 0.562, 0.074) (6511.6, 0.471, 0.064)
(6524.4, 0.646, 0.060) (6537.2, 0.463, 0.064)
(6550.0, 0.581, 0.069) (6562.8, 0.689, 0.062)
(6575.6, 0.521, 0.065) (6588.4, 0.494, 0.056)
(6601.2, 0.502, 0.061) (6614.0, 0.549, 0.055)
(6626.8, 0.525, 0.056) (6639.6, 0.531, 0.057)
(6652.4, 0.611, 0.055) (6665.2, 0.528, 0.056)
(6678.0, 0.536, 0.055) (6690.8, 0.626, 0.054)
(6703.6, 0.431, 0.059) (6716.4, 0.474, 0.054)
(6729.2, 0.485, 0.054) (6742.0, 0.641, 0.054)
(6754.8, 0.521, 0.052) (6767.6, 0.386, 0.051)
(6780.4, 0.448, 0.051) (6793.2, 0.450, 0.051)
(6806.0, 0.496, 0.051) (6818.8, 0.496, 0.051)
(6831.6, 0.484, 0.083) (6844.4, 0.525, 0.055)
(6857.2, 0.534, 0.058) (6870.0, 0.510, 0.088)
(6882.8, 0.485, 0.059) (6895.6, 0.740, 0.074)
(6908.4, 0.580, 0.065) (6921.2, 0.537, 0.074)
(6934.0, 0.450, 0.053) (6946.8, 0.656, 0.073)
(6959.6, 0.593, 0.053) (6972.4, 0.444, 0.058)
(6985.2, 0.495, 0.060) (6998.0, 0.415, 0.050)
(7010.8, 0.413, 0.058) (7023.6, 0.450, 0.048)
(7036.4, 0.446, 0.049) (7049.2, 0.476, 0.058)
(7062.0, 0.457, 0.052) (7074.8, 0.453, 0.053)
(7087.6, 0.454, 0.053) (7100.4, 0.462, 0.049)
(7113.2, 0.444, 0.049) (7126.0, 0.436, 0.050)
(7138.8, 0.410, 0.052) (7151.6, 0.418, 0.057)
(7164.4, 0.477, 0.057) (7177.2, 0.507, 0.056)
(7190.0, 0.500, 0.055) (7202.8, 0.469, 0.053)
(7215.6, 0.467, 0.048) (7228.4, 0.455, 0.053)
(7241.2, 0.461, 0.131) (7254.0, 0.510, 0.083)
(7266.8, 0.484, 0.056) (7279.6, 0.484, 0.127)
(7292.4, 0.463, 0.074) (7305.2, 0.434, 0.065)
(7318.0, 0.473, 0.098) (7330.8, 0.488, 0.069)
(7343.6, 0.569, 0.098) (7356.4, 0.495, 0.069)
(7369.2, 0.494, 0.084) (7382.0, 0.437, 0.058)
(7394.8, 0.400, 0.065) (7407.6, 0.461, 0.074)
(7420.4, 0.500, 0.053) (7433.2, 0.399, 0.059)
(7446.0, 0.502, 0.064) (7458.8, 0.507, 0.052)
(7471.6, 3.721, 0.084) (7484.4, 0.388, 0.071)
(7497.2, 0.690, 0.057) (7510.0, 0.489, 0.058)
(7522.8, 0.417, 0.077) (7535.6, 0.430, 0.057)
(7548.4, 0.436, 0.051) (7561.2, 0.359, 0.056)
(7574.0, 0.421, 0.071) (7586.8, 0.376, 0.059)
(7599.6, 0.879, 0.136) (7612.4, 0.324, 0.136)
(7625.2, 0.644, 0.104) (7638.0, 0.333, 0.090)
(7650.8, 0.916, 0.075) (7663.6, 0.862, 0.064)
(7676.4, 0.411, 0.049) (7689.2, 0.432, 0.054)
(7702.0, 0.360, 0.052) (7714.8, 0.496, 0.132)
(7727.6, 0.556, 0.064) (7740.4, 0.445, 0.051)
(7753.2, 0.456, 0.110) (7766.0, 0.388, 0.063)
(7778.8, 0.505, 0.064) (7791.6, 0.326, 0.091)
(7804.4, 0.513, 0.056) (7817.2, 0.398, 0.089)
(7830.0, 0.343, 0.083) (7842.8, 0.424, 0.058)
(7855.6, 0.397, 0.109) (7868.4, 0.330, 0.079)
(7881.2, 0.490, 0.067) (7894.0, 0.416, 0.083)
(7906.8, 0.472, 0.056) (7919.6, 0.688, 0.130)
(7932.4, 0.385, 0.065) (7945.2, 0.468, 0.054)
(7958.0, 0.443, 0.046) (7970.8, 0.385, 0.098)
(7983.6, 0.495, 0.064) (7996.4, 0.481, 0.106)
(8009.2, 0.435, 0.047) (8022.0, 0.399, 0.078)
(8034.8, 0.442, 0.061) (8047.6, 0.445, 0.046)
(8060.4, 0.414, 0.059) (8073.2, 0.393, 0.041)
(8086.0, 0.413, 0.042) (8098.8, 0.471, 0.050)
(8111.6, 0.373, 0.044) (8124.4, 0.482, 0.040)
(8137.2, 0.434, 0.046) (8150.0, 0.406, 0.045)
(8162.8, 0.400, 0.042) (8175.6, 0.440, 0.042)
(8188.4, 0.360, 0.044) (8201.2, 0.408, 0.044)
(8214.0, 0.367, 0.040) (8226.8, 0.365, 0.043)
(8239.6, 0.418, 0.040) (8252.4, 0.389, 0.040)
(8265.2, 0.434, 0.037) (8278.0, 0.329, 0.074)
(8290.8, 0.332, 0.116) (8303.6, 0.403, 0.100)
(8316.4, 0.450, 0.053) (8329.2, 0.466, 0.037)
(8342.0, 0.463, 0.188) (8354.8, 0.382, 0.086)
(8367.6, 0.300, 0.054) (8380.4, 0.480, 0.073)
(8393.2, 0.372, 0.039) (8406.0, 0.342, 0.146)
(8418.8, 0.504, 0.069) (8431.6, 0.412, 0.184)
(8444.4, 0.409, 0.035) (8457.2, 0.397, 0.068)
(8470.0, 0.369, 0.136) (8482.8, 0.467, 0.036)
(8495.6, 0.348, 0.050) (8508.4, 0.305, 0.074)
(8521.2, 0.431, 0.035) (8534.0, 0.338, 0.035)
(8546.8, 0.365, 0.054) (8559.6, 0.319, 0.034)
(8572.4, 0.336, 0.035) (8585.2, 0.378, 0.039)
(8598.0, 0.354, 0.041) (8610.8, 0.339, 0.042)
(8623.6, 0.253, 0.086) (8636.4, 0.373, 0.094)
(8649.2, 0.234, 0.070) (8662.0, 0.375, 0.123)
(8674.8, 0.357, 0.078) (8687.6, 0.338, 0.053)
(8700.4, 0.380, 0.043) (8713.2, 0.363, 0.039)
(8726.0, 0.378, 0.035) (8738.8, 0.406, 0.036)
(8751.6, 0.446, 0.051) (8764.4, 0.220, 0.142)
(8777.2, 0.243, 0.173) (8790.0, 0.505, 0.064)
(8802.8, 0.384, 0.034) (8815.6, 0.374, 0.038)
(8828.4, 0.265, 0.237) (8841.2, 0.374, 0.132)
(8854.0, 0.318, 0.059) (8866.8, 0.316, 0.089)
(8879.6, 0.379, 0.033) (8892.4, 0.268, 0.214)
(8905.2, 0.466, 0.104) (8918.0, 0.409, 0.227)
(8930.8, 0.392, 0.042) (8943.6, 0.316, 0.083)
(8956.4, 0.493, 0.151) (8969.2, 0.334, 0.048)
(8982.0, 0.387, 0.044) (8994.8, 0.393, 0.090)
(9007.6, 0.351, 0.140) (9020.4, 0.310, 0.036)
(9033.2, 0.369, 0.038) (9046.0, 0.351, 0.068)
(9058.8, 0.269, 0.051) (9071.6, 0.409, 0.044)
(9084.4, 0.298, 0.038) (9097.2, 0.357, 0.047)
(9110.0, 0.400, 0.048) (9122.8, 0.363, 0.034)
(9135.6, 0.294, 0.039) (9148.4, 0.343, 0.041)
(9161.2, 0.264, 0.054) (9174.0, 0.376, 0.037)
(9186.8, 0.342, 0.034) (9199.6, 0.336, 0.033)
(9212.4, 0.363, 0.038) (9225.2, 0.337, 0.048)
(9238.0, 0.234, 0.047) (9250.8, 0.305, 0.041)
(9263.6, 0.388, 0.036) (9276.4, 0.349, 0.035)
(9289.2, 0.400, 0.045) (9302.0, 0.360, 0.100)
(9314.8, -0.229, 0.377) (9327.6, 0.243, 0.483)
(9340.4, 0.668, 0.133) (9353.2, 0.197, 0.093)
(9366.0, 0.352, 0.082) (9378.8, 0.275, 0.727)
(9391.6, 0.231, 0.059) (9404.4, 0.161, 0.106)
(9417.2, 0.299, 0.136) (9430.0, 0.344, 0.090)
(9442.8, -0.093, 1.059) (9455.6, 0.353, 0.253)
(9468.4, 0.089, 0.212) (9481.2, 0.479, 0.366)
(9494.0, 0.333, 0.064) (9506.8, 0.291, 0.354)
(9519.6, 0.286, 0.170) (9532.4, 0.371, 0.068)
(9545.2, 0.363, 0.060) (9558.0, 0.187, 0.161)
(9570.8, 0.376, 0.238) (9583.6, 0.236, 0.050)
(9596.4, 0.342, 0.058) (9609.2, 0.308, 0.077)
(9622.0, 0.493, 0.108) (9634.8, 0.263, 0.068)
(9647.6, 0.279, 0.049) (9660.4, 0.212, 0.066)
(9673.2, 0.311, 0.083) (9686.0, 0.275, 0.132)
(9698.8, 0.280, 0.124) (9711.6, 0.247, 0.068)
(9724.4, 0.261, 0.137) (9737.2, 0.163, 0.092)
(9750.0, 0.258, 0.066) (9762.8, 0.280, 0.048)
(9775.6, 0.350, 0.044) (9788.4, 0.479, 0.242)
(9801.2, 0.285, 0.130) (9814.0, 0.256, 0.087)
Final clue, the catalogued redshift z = 0.138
